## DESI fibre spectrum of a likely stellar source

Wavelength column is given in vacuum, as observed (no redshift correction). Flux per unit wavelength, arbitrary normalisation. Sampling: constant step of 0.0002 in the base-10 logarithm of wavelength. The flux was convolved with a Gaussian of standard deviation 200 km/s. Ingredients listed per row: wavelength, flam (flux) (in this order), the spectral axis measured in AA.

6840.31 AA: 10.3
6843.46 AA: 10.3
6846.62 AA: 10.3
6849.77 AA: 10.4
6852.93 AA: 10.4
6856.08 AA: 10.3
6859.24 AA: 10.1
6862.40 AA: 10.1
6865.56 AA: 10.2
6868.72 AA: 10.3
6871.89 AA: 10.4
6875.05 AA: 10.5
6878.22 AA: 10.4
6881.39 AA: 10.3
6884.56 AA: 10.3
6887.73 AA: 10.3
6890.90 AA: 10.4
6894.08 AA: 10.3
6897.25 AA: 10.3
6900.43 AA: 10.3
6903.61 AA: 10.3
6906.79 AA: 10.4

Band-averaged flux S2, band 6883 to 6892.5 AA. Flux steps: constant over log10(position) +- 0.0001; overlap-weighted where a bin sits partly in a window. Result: 10.3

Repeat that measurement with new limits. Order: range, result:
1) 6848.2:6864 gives 10.3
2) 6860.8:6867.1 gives 10.2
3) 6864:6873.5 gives 10.3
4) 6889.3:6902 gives 10.3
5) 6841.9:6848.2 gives 10.3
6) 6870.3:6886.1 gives 10.4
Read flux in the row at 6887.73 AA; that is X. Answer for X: 10.3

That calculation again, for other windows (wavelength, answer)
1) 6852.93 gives 10.4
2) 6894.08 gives 10.3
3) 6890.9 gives 10.4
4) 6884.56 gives 10.3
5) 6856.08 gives 10.3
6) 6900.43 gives 10.3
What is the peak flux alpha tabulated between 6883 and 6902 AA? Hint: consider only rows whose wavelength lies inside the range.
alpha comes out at 10.4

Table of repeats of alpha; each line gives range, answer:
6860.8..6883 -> 10.5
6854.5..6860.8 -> 10.3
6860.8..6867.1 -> 10.2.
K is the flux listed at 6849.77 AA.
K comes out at 10.4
